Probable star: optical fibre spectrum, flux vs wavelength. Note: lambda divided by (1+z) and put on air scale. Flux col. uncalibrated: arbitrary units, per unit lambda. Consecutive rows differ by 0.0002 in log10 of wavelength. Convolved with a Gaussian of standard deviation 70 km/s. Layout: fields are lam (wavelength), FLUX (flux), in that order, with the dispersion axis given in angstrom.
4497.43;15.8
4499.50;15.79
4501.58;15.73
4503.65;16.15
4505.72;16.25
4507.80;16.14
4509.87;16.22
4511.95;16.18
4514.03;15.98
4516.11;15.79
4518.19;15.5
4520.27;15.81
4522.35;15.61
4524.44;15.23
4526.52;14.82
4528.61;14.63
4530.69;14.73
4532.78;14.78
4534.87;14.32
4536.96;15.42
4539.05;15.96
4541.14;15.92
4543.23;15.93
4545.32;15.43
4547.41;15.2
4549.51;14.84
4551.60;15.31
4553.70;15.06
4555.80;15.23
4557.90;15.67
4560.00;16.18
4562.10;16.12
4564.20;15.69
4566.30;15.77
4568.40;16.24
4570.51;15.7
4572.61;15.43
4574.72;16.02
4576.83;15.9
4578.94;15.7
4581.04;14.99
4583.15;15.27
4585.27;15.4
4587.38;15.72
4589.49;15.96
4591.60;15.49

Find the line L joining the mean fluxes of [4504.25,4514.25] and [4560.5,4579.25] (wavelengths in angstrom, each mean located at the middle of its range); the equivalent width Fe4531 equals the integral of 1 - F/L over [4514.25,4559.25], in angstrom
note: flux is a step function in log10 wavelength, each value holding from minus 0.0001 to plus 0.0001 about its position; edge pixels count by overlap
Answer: 2.0 angstrom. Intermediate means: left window 16.2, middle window 15.3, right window 15.9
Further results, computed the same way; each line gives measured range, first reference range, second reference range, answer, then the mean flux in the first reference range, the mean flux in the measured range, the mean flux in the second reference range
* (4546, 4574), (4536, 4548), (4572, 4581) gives 0.19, 15.7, 15.6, 15.7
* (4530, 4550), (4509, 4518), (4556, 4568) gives 0.81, 16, 15.3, 15.9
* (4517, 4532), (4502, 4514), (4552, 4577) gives 0.79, 16.2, 15.2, 15.7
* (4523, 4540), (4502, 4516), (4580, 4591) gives 0.99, 16.1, 15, 15.5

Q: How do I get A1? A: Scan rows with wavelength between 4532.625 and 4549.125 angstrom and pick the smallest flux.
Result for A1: 14.32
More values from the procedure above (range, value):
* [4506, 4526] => 15.23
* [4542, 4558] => 14.84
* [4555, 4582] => 14.99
